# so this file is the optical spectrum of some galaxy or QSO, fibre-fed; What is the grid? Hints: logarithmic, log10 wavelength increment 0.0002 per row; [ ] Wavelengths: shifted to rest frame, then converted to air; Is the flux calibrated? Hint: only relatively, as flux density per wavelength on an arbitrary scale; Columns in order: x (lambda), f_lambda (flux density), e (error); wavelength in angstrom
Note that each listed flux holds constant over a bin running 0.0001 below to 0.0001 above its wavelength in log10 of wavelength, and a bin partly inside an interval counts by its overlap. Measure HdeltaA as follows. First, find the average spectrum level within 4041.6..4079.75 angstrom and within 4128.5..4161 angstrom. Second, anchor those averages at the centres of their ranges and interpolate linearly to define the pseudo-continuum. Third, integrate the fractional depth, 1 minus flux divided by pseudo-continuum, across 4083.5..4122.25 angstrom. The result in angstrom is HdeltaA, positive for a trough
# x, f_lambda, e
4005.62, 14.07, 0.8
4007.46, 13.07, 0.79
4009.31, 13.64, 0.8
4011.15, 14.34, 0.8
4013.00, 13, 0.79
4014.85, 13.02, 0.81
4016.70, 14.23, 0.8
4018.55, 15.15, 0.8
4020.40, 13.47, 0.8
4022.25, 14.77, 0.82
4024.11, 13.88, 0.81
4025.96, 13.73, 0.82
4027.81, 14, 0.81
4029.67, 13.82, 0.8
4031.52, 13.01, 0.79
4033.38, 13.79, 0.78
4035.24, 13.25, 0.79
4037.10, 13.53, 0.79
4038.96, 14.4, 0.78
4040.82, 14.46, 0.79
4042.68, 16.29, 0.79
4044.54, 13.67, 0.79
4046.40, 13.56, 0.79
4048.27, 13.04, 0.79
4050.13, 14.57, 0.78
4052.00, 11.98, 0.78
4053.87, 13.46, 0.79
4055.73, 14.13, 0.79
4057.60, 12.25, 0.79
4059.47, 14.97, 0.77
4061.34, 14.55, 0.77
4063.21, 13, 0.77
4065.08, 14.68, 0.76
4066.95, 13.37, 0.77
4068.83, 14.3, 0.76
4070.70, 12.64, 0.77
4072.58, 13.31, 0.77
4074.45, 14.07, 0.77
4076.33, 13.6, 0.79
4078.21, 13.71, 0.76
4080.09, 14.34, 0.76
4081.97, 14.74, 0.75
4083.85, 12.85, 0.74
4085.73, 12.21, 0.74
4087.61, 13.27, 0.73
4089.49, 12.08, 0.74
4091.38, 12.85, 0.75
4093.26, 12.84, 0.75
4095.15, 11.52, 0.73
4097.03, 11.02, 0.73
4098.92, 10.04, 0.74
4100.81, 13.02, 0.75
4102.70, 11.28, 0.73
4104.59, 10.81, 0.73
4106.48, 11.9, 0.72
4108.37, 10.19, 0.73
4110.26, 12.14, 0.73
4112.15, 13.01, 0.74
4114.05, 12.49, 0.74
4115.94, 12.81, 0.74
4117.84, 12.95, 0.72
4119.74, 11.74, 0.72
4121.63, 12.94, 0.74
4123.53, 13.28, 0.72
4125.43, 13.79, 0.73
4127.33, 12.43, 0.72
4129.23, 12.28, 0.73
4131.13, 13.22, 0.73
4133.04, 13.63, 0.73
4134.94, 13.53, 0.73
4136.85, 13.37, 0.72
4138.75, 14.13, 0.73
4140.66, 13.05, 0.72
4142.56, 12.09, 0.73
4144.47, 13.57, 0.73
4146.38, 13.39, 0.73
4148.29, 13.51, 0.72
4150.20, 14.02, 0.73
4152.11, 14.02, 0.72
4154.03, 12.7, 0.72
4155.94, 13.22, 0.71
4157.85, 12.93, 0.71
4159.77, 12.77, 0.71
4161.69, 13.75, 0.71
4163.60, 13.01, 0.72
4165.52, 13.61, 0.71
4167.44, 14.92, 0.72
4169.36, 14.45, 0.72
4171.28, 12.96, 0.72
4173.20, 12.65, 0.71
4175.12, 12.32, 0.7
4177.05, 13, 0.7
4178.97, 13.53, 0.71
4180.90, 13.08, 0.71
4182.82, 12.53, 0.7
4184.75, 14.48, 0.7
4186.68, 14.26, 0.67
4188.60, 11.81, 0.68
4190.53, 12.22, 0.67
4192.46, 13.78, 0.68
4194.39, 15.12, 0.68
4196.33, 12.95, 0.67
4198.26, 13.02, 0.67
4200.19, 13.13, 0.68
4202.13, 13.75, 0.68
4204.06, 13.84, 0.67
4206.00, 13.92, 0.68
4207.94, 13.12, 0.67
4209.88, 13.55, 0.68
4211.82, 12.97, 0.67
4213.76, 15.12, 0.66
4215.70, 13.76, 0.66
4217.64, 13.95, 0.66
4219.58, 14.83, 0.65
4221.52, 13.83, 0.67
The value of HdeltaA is 4.1 angstrom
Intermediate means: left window 13.8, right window 13.3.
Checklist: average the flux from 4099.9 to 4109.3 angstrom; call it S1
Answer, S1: 11.4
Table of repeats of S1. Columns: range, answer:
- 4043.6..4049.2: 13.4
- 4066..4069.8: 13.8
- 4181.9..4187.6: 13.7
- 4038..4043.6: 15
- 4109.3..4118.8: 12.7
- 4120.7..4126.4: 13.3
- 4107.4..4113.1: 11.8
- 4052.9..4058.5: 13.3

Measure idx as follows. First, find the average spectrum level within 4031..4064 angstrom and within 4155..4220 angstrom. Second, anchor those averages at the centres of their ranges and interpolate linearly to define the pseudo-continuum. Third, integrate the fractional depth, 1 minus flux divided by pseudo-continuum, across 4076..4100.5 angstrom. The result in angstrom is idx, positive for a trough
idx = 1.8 angstrom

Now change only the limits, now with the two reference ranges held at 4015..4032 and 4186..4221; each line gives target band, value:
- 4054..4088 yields 0.6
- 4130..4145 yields 0.5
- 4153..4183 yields 1.0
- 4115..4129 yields 1.0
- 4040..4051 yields -0.2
